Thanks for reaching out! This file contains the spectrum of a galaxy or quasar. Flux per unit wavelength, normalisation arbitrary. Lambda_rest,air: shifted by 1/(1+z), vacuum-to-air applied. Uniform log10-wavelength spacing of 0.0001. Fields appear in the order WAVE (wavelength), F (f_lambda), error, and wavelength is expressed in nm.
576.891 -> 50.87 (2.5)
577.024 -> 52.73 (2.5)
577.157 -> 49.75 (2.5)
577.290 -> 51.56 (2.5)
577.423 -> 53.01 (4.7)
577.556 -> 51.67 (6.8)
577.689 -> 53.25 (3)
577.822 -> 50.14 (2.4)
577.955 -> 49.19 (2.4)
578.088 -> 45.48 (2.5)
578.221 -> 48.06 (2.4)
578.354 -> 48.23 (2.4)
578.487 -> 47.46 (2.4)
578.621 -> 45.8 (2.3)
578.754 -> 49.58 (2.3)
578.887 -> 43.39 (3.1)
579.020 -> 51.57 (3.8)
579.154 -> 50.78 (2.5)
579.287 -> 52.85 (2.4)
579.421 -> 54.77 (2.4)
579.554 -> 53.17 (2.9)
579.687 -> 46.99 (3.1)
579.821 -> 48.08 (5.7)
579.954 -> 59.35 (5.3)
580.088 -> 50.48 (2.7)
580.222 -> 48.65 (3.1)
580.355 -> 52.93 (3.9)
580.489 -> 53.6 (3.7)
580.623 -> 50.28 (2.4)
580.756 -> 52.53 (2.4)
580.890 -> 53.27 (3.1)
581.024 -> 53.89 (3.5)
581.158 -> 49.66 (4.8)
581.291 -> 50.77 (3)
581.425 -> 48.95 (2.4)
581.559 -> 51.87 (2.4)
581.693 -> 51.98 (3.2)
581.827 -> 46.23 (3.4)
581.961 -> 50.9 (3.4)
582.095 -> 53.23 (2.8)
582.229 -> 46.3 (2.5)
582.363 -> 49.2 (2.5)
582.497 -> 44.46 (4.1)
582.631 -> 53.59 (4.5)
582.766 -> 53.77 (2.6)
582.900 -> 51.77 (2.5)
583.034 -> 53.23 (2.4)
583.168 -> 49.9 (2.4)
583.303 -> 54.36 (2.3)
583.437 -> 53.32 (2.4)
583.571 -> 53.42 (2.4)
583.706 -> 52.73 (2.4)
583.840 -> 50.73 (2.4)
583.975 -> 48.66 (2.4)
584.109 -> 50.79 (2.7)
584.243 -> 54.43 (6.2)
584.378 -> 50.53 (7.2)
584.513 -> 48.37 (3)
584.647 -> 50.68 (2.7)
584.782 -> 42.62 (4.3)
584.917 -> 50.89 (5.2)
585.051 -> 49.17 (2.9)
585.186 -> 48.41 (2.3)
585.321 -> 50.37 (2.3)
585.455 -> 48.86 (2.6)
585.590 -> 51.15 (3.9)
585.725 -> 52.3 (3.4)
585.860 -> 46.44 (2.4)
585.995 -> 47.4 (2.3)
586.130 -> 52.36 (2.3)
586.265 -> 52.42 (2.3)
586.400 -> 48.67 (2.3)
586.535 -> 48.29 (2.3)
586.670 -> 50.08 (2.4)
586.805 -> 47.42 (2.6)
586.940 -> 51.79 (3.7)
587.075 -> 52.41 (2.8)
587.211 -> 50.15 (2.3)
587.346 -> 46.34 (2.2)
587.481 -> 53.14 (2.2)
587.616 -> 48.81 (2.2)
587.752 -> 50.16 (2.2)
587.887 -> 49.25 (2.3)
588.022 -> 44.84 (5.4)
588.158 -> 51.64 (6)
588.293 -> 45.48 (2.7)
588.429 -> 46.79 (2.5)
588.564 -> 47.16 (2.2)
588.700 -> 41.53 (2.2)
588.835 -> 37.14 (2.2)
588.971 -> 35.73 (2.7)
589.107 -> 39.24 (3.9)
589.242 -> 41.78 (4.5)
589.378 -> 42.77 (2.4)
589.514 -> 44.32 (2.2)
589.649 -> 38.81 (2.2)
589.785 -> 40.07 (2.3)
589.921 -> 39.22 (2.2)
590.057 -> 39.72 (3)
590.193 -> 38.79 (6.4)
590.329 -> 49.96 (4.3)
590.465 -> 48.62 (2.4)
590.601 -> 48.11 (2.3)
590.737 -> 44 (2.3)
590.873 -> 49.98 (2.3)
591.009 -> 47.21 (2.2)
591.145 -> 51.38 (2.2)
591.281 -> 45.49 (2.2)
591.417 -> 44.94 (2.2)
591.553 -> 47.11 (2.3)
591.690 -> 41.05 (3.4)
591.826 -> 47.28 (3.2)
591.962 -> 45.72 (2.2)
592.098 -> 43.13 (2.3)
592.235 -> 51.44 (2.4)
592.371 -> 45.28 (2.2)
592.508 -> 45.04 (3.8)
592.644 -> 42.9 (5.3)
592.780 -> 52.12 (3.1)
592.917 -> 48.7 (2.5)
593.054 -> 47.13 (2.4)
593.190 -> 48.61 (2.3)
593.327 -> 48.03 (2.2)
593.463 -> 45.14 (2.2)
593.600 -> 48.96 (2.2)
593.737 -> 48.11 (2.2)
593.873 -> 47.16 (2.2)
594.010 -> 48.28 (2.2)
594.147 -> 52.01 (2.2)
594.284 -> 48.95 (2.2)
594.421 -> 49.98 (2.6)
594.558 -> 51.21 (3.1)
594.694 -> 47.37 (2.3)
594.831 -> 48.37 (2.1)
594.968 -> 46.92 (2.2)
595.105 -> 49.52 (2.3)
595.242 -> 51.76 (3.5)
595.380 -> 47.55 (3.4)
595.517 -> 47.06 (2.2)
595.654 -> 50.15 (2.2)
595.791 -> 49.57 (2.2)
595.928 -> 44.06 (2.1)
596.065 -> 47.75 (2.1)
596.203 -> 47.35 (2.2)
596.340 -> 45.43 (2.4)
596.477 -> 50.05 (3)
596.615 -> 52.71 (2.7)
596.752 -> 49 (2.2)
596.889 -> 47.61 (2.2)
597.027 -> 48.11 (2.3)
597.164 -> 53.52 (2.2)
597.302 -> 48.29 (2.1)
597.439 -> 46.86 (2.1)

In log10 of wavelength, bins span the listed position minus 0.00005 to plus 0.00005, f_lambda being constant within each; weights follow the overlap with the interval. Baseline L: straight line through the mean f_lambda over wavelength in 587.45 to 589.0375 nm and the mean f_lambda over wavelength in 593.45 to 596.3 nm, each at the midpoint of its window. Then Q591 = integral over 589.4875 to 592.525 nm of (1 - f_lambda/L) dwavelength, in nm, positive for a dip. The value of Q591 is 0.12 nm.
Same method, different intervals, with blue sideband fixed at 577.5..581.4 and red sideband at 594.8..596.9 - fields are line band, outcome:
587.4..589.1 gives 0.127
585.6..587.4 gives -0.005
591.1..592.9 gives 0.094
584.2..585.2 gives 0.011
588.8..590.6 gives 0.280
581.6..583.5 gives -0.028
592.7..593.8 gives 0.011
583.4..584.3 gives -0.035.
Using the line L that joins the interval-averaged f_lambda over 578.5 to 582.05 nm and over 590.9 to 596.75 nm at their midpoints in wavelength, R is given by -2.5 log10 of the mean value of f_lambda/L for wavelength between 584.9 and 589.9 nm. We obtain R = 0.05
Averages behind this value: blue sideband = 50.8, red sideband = 47.8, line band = 47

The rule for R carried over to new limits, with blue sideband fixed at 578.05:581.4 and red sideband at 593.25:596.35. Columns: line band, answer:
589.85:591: 0.094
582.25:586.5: -0.013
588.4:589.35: 0.193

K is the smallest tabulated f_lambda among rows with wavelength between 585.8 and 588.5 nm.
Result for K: 44.84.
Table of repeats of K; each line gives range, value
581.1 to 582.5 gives 44.46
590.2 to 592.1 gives 41.05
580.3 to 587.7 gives 42.62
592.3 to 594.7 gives 42.9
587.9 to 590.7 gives 35.73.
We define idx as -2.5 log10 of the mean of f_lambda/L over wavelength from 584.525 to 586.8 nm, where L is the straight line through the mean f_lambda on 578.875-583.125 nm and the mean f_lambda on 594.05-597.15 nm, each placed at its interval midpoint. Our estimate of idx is 0.02 mag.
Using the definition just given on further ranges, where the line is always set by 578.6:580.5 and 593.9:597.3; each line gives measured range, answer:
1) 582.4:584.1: -0.03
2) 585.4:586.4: 0.00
